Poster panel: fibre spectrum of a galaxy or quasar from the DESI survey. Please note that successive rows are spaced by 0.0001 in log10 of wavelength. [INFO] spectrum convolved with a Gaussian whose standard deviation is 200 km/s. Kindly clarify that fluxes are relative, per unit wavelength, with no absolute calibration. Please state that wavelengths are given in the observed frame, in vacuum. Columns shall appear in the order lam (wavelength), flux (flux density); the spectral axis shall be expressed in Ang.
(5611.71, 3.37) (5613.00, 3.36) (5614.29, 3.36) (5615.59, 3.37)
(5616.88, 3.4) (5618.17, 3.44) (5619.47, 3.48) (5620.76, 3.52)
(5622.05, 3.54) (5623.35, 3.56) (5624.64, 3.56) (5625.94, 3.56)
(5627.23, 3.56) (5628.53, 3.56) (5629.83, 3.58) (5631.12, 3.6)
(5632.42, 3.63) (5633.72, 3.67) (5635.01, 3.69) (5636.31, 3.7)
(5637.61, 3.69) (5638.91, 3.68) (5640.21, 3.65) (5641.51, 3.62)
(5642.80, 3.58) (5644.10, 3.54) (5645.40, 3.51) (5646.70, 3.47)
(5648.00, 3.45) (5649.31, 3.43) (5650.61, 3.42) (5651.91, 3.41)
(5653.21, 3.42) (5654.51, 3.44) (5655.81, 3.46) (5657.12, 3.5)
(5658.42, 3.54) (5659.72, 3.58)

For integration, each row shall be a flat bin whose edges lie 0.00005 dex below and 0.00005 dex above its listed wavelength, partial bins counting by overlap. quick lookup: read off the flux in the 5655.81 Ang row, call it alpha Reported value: 3.46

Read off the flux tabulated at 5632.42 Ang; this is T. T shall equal 3.63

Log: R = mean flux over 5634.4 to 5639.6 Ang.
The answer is 3.68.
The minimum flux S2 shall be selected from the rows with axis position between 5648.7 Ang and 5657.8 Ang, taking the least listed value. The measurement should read 3.41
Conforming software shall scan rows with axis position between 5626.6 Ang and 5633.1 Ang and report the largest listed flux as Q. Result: 3.63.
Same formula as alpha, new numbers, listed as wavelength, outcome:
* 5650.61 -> 3.42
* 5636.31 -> 3.7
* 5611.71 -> 3.37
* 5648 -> 3.45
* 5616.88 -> 3.4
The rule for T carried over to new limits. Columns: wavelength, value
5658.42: 3.54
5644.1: 3.54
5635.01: 3.69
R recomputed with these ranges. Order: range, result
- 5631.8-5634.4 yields 3.66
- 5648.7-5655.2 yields 3.43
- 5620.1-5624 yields 3.55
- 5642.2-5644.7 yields 3.56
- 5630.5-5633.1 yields 3.61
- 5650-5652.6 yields 3.42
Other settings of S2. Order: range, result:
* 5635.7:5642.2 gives 3.62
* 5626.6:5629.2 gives 3.56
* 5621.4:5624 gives 3.54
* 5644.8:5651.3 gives 3.42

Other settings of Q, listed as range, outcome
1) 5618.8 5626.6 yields 3.56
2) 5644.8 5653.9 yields 3.51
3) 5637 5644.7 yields 3.69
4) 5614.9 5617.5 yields 3.4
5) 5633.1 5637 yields 3.7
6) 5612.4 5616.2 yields 3.37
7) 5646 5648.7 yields 3.47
